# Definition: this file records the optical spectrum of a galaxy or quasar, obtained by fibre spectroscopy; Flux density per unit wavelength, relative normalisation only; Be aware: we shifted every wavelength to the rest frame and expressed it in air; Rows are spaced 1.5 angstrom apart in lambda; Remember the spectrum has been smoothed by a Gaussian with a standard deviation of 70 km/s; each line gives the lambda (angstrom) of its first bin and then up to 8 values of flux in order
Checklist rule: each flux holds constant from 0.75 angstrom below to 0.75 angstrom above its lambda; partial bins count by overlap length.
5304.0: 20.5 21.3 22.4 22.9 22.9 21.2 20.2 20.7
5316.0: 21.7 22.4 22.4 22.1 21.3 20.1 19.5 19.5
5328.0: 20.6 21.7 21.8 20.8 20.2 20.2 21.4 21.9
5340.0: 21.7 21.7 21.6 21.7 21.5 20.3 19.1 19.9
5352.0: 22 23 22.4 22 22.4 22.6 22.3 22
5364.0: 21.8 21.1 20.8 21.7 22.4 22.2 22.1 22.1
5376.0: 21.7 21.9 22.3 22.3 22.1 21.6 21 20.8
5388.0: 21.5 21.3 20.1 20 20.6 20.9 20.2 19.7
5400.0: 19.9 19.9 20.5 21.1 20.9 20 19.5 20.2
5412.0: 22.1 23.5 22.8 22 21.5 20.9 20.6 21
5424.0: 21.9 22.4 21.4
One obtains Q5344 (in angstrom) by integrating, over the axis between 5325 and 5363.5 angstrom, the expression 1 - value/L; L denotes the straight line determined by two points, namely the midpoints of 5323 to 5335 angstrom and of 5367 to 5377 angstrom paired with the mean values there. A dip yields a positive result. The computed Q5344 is -0.6 angstrom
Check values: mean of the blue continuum 20.5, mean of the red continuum 21.9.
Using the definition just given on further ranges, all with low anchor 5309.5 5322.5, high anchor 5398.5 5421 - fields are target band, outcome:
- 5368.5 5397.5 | -0.36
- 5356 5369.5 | -0.34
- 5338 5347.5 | -0.05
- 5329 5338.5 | 0.20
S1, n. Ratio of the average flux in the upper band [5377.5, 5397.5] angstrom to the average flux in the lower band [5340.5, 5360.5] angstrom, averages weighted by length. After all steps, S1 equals 1.0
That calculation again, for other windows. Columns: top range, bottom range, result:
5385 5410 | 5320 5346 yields 0.97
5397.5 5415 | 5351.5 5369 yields 0.94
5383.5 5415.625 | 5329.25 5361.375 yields 0.97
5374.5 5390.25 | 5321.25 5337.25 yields 1.05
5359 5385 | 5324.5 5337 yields 1.06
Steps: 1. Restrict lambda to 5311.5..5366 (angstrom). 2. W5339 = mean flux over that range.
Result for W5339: 21.3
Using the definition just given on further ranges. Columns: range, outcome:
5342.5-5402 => 21.4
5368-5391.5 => 21.7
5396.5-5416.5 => 20.8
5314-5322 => 21.8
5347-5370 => 21.6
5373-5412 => 20.9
